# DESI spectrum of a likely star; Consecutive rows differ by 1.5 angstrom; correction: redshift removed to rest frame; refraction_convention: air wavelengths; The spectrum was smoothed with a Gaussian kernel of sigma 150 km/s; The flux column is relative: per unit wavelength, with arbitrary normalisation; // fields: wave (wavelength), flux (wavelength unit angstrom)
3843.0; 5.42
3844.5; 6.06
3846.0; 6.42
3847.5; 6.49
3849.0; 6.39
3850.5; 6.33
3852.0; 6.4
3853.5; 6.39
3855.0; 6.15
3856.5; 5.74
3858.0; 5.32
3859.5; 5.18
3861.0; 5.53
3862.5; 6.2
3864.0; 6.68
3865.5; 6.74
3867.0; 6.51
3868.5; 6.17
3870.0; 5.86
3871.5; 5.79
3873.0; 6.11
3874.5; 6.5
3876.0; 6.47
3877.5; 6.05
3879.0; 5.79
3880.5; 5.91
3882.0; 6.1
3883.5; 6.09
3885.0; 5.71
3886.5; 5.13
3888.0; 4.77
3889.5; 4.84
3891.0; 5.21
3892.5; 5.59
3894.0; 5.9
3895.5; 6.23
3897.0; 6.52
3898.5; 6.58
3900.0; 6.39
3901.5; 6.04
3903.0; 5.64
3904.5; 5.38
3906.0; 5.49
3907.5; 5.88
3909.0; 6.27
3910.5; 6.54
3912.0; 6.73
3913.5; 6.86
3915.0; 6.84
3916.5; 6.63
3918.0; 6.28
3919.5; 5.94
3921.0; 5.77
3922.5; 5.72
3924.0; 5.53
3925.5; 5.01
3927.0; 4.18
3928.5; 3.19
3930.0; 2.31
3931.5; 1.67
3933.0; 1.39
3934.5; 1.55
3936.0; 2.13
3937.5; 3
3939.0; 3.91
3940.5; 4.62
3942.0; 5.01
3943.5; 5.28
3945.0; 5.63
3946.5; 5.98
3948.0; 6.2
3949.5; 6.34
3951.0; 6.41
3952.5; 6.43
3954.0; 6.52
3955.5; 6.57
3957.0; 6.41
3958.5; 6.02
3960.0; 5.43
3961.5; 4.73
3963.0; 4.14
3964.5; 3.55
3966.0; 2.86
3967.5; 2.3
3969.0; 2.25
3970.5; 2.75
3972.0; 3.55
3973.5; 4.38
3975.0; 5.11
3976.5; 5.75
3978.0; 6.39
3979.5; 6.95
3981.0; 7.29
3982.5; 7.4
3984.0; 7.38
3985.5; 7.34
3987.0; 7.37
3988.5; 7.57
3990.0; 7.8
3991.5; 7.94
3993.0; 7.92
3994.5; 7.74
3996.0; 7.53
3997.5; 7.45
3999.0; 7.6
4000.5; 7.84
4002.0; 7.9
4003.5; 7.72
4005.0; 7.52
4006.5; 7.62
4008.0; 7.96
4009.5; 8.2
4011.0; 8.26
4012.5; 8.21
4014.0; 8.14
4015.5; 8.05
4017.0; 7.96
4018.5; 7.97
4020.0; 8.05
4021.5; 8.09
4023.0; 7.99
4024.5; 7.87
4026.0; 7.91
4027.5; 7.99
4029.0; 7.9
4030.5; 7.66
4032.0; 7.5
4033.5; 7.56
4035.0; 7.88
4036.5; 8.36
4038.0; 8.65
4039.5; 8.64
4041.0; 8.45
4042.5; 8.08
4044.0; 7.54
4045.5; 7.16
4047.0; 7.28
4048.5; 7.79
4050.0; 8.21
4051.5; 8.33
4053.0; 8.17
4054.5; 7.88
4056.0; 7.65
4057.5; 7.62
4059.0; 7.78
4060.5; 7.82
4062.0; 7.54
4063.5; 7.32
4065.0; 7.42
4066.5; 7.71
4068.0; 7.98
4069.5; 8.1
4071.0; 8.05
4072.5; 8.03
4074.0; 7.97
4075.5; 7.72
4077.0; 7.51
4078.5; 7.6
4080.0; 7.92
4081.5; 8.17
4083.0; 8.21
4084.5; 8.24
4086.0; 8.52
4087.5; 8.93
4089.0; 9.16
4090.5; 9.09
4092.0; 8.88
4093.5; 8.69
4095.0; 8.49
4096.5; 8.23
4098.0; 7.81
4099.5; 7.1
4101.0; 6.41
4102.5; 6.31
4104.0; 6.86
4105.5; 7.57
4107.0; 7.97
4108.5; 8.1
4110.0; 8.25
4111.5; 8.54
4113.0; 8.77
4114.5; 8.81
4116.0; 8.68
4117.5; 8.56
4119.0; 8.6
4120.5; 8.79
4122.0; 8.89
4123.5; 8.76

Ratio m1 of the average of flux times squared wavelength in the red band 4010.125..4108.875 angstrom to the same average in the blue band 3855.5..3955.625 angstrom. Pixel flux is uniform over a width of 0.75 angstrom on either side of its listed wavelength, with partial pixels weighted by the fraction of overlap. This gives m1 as 1.6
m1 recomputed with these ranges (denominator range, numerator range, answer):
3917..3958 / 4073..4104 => 1.80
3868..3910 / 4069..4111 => 1.51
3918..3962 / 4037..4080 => 1.73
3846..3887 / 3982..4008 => 1.34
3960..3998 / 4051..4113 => 1.44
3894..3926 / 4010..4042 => 1.40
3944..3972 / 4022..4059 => 1.65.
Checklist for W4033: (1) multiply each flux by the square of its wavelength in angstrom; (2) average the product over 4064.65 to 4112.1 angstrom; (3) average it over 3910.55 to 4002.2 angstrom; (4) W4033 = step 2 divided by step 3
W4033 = 1.5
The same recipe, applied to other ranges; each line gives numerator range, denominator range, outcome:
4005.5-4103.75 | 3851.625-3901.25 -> 1.46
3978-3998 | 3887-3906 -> 1.36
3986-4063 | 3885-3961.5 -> 1.56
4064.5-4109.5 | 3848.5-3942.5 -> 1.60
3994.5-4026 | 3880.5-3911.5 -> 1.44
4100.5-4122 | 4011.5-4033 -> 1.06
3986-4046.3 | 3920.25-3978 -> 1.82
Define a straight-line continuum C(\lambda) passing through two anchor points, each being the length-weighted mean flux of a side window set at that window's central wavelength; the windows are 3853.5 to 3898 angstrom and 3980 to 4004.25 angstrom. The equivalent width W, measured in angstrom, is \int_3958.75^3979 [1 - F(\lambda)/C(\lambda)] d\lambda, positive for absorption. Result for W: 8.6 angstrom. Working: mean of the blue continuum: 5.9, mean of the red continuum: 7.61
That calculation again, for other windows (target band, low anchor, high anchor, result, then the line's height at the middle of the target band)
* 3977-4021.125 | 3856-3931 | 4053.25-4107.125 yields -4.4 angstrom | 6.98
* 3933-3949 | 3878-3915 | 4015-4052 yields 5.8 angstrom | 6.58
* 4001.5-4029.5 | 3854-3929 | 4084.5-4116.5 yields -2.9 angstrom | 7.23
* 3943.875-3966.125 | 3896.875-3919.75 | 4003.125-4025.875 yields 4.4 angstrom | 7.01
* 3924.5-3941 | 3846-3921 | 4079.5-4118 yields 8.9 angstrom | 6.53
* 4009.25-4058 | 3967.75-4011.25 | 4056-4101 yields -3.8 angstrom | 7.39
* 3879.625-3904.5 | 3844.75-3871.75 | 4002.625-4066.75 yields 2.7 angstrom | 6.47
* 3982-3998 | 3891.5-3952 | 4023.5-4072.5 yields -2.3 angstrom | 6.65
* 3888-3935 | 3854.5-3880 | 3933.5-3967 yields 1.3 angstrom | 5.43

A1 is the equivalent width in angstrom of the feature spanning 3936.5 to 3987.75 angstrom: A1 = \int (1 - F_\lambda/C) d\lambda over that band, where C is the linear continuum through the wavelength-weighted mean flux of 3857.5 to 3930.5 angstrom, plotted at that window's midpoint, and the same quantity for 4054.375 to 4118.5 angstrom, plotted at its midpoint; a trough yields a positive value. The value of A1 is 9.9 angstrom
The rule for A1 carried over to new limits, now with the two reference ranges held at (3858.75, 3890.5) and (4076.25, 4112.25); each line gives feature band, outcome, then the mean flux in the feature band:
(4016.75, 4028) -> -1.0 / 7.98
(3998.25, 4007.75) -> -0.8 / 7.71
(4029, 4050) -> -1.1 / 7.9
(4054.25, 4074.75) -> -0.1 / 7.77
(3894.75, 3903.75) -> -0.1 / 6.23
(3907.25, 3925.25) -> 0.2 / 6.23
